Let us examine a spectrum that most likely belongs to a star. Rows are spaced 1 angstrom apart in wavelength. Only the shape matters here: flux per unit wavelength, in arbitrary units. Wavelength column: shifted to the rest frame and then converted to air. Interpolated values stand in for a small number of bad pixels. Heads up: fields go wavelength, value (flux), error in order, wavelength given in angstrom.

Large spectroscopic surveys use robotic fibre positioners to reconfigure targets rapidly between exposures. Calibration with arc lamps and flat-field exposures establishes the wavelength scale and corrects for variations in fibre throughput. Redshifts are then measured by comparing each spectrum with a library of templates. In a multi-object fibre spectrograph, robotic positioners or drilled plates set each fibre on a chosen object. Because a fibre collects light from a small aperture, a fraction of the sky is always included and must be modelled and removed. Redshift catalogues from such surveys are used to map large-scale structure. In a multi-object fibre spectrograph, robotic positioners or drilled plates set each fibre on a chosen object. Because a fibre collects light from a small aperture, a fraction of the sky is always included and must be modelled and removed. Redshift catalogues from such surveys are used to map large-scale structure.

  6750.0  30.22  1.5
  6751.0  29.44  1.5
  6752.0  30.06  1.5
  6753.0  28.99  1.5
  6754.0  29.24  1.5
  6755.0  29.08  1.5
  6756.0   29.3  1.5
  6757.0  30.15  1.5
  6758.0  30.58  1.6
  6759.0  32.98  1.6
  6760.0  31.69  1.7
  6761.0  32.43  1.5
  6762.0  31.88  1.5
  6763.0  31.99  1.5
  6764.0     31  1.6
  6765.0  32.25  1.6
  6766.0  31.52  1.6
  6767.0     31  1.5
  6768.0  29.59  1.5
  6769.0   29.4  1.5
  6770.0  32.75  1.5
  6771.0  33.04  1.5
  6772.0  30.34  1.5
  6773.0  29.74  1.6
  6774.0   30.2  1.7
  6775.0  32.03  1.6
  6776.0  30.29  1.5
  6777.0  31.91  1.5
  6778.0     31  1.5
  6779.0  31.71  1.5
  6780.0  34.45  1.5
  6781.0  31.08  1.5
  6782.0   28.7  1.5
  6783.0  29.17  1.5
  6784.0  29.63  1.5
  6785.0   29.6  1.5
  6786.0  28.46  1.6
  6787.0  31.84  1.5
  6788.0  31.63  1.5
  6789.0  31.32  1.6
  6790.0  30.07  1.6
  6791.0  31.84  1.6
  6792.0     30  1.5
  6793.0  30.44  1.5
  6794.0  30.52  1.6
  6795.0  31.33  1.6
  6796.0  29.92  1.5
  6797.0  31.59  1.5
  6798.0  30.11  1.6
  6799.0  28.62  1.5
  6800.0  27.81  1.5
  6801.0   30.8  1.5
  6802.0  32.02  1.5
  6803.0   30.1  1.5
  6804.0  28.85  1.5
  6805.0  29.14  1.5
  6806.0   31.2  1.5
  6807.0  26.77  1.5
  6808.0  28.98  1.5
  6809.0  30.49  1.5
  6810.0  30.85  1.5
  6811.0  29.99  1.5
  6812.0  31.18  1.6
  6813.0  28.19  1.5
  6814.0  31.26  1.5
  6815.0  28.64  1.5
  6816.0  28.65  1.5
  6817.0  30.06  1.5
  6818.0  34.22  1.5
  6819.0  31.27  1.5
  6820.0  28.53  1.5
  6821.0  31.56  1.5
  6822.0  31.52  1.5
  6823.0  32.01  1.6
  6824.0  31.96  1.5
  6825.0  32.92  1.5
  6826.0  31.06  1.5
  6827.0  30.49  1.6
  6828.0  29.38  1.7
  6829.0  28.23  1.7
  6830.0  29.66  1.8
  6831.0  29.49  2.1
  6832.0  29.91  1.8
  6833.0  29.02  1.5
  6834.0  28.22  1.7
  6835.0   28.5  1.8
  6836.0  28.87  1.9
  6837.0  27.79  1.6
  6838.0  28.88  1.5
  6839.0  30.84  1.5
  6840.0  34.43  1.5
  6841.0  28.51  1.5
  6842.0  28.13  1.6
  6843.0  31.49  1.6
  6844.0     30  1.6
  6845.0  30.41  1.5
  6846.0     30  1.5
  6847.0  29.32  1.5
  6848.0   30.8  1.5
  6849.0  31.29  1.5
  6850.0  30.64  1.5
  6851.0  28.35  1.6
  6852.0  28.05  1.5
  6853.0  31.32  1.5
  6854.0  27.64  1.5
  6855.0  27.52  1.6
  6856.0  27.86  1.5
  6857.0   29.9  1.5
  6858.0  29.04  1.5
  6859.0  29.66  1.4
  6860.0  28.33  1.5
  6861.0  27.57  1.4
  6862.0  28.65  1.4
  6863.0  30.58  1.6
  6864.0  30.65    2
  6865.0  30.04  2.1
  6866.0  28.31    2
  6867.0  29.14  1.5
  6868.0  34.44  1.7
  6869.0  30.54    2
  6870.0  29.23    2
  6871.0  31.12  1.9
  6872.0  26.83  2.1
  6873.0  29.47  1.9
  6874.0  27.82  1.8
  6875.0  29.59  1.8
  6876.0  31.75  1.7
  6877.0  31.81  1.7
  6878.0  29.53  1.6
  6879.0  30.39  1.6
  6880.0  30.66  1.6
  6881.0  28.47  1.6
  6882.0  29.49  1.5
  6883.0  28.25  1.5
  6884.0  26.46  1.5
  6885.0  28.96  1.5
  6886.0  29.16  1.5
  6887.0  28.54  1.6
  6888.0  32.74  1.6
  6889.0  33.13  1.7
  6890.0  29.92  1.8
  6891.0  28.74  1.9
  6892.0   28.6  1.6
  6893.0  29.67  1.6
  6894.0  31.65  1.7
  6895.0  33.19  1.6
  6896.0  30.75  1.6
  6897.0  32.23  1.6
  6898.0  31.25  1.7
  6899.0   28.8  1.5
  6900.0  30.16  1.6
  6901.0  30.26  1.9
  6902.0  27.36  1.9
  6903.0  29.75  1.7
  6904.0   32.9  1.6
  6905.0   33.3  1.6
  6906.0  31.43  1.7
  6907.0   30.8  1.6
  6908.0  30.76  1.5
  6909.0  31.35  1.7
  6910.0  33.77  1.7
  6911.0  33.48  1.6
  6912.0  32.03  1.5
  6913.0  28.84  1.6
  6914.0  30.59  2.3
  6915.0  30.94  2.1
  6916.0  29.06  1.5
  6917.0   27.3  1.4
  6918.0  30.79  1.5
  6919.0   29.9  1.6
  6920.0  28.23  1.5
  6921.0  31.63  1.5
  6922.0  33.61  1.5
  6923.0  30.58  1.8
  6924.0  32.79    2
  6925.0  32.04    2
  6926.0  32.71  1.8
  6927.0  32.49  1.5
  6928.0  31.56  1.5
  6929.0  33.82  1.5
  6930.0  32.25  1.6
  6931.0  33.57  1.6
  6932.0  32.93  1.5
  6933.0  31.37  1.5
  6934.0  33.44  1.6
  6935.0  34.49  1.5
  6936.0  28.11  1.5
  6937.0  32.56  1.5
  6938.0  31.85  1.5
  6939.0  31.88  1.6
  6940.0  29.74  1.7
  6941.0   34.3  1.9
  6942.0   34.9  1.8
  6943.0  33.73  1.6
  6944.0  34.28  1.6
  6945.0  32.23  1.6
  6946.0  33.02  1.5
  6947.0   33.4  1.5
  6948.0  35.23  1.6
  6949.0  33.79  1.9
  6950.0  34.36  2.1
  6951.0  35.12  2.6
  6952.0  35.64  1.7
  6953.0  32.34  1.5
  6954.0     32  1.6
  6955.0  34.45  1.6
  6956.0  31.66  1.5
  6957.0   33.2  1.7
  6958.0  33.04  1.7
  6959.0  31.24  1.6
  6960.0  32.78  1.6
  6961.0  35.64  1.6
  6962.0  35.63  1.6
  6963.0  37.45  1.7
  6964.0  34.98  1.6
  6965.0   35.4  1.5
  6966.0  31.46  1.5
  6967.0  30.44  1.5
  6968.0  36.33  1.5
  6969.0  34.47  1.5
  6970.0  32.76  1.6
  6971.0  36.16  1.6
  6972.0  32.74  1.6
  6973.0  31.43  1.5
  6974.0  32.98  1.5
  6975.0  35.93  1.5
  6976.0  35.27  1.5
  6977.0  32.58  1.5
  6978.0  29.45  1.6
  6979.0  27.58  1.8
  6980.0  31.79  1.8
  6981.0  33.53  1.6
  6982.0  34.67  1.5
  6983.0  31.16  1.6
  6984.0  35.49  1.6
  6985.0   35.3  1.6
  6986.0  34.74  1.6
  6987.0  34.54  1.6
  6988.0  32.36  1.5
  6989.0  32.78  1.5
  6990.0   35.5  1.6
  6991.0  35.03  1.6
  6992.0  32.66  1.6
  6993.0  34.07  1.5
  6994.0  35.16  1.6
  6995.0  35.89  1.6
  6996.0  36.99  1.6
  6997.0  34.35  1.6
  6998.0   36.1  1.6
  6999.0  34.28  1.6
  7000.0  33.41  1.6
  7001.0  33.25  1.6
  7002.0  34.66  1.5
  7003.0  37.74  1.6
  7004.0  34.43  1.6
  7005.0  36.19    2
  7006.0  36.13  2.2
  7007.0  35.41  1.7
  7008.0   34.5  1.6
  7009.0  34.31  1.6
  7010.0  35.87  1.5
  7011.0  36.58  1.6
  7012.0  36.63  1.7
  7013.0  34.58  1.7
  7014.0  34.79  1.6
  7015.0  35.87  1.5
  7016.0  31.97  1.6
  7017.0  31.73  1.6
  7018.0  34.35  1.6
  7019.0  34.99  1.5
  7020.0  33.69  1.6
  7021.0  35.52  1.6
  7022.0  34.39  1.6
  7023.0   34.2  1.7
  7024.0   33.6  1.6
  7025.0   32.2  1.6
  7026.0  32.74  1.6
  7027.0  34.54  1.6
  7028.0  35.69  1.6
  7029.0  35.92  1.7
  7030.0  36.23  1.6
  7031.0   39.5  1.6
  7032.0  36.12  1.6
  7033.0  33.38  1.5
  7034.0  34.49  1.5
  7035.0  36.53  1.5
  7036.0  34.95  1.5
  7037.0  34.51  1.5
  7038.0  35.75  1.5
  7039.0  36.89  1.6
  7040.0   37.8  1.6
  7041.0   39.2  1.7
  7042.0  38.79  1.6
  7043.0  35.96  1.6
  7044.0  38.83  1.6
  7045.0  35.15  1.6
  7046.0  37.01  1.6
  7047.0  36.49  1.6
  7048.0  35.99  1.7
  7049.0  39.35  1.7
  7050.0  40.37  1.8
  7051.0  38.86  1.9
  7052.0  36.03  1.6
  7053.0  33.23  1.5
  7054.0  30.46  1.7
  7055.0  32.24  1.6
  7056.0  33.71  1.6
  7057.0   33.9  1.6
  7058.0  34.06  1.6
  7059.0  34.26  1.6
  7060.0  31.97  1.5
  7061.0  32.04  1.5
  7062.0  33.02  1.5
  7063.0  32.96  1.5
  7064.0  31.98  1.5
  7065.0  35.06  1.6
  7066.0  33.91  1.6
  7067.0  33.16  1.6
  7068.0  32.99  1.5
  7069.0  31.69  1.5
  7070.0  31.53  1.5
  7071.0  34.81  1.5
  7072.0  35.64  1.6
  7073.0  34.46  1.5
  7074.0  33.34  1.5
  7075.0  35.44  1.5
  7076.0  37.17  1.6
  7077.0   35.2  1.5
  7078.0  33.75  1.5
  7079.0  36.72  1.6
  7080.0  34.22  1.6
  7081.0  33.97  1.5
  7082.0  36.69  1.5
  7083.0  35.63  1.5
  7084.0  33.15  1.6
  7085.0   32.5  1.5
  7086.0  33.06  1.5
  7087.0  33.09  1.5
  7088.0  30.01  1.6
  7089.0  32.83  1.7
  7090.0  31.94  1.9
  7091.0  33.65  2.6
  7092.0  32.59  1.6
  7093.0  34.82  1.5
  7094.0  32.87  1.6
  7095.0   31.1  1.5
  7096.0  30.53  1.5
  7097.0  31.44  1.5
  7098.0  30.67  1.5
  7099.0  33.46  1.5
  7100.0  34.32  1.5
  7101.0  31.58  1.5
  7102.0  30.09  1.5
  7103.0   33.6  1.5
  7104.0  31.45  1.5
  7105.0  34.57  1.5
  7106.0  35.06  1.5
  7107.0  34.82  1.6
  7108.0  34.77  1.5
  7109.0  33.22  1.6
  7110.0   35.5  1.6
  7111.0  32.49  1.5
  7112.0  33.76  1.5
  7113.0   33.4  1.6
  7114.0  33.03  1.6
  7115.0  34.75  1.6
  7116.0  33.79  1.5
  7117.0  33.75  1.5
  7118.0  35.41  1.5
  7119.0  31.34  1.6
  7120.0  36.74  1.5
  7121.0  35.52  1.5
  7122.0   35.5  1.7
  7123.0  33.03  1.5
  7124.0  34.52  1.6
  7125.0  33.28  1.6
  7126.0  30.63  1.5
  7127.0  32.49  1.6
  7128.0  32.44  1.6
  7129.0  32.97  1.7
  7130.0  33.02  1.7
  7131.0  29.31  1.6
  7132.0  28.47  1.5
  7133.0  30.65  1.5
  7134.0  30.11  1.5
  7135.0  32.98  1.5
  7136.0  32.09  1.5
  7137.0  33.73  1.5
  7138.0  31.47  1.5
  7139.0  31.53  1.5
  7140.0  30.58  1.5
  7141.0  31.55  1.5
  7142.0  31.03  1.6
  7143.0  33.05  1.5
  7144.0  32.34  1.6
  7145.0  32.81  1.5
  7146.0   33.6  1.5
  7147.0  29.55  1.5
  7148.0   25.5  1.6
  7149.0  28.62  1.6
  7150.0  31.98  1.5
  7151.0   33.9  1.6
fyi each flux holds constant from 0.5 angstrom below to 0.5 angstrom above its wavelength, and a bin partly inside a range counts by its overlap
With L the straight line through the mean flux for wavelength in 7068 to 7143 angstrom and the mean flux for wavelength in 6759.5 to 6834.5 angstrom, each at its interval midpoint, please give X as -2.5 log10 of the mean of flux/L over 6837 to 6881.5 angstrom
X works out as 0.05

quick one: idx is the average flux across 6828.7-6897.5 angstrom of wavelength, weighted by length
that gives 29.7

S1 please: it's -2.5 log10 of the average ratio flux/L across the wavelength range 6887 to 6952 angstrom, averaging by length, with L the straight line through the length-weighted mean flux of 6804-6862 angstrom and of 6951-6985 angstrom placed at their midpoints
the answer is 0.01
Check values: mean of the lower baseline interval 29.8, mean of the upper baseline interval 33.4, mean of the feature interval 31.7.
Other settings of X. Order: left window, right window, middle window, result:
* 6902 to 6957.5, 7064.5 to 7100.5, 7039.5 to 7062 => -0.08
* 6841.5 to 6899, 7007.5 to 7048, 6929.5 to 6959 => -0.02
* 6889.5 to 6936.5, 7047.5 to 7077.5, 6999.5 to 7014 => -0.07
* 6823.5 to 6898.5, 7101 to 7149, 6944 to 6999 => -0.09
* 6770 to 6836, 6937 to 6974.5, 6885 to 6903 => 0.07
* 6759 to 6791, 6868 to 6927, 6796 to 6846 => 0.03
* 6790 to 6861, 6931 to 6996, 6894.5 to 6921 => 0.04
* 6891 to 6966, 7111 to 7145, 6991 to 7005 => -0.08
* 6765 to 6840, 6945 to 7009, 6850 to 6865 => 0.09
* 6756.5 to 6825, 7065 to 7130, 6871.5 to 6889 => 0.07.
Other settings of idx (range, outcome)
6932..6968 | 33.3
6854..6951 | 30.9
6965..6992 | 33.4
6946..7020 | 34.1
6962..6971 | 34.4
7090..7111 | 33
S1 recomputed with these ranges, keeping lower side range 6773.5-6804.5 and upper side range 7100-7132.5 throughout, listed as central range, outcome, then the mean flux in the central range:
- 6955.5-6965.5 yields -0.07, 34.1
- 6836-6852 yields 0.04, 30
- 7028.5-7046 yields -0.12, 36.5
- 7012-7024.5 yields -0.06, 34.2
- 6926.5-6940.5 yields -0.01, 32.1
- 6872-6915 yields 0.04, 30.4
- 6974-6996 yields -0.05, 33.7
